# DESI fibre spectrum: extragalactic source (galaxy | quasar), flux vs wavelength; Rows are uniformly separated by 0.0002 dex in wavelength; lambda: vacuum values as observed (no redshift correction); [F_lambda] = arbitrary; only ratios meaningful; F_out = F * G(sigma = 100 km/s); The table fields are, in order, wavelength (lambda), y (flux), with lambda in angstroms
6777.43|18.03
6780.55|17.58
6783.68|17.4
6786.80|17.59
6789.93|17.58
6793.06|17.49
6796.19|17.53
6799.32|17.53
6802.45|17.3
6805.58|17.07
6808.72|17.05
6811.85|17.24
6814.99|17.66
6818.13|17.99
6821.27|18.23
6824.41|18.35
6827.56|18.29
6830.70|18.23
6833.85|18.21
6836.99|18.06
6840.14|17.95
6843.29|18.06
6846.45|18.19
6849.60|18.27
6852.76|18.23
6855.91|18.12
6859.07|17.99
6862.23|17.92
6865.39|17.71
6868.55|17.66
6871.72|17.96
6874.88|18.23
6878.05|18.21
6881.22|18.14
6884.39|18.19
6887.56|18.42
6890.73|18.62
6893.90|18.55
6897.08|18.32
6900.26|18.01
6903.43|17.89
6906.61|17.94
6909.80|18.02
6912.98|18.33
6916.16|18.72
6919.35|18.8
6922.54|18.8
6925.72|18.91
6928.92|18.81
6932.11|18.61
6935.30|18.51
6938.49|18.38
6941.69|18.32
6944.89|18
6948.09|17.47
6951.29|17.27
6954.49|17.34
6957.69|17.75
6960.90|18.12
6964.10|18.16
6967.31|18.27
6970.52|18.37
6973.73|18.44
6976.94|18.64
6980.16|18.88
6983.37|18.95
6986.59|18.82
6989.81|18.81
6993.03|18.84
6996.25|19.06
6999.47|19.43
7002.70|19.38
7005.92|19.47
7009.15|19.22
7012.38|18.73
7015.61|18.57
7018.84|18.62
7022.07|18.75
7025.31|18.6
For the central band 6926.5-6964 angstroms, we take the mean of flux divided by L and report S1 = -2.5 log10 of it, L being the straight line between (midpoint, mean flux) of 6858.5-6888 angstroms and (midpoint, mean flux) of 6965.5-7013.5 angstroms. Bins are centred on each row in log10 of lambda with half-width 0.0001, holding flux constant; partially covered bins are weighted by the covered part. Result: 0.029 mag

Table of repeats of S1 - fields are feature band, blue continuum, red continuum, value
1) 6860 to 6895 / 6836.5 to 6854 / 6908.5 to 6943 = 0.010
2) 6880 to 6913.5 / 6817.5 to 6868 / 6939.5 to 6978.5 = -0.009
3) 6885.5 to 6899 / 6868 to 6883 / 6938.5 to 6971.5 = -0.025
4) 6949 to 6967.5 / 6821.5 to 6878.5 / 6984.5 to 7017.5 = 0.059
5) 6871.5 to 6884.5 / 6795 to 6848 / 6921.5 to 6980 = -0.009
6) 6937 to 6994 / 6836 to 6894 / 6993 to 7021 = 0.030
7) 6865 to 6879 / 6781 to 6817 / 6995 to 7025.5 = 0.000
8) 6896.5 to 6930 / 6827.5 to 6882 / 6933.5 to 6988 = -0.015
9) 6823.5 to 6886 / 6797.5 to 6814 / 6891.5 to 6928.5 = -0.018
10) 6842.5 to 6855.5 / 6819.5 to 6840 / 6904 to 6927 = 0.005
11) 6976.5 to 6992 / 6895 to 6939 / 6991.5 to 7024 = 0.002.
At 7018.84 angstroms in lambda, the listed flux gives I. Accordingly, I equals 18.62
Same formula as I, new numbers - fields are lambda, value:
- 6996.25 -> 19.06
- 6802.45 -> 17.3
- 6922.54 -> 18.8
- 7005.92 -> 19.47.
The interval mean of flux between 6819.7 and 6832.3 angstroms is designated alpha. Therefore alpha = 18.3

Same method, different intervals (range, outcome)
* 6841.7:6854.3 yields 18.2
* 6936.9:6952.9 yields 17.9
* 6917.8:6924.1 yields 18.8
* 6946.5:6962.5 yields 17.6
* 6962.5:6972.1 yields 18.3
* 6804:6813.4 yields 17.1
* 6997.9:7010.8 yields 19.4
